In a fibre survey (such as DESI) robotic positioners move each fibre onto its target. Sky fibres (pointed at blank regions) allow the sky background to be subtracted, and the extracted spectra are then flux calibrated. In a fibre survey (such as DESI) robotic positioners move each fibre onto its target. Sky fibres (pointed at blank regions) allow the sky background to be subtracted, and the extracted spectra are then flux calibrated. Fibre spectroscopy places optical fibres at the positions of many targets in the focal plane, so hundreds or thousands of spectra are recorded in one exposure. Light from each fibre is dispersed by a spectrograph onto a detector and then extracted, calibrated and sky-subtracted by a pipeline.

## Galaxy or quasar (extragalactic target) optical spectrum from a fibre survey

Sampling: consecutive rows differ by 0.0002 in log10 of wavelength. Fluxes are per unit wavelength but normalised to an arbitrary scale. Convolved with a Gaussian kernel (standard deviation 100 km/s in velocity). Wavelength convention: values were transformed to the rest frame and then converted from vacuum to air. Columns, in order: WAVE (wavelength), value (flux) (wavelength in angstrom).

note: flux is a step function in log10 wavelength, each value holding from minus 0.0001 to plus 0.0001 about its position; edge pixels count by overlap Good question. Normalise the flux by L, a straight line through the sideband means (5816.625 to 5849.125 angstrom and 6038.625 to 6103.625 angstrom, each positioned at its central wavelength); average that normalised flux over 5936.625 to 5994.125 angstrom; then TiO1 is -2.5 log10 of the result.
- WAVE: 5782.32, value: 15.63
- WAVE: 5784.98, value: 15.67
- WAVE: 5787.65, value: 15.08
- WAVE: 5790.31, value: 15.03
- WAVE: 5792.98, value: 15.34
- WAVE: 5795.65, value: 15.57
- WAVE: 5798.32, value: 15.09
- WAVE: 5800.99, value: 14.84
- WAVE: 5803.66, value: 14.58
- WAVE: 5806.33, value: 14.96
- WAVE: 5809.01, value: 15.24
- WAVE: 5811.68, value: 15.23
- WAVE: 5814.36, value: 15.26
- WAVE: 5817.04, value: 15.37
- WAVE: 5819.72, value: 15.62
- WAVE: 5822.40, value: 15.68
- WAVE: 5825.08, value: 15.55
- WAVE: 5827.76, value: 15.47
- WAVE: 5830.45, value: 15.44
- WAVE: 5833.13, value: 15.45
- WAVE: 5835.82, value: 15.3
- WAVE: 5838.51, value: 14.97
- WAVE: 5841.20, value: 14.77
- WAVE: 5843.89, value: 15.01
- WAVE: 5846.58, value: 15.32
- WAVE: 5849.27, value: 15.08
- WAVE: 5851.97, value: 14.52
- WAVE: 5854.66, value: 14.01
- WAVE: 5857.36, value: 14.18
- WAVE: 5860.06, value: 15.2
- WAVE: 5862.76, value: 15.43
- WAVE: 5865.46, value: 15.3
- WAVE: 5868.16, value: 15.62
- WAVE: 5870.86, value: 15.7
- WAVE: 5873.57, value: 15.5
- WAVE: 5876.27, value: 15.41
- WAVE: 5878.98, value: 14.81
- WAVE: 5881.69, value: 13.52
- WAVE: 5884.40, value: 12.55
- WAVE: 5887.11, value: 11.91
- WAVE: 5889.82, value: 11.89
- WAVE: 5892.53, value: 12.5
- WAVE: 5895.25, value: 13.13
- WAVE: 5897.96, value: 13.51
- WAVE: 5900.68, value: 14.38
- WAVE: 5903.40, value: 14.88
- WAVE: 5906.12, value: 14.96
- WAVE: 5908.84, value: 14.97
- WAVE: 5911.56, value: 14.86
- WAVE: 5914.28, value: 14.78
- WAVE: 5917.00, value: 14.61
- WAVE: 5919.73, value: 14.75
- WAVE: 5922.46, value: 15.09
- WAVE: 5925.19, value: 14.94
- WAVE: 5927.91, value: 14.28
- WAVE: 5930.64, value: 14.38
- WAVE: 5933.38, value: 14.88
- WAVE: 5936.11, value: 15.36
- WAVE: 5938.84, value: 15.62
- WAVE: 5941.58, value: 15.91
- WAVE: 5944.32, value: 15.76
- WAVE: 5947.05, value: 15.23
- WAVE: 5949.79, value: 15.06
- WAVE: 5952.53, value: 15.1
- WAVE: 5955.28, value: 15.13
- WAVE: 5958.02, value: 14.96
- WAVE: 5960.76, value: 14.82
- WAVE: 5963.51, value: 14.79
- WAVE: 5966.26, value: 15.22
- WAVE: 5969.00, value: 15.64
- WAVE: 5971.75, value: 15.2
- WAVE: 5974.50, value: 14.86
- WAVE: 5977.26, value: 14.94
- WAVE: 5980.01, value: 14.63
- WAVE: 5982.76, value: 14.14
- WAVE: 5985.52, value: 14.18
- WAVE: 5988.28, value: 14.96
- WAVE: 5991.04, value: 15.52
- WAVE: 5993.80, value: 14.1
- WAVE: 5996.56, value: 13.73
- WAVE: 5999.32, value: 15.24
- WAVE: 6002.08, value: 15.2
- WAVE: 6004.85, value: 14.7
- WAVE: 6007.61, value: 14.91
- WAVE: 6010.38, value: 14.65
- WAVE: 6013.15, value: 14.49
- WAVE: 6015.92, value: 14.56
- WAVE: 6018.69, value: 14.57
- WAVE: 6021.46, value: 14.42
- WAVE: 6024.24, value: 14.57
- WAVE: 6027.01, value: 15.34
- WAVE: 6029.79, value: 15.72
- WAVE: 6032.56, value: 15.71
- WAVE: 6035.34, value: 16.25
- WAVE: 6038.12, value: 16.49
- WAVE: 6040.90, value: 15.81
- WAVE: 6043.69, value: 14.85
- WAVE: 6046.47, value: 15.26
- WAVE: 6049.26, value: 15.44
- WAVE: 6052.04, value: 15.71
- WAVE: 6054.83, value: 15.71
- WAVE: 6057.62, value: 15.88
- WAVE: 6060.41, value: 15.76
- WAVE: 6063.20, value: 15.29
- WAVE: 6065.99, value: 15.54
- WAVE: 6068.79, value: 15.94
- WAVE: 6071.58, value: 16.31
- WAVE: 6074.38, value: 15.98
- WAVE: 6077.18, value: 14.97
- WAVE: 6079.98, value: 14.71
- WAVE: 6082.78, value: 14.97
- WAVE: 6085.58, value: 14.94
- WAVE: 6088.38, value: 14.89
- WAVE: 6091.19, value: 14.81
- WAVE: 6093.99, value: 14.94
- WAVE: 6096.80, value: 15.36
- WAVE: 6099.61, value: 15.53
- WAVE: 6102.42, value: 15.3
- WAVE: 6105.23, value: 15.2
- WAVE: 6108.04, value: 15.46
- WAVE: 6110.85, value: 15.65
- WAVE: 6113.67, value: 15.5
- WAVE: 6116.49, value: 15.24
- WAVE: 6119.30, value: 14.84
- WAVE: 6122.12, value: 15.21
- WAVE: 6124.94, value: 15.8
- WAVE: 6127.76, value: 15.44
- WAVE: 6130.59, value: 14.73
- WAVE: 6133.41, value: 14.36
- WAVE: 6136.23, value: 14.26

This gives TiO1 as 0.02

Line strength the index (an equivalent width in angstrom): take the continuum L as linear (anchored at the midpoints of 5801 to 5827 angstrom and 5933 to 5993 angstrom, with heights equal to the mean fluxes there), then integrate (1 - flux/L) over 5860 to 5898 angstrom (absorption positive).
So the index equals 2.7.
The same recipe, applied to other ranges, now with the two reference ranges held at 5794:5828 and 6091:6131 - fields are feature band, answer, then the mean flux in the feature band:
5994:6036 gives 1.1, 14.9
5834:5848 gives 0.2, 15.1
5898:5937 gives 1.4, 14.7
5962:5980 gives 0.2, 15.1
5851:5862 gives 0.5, 14.5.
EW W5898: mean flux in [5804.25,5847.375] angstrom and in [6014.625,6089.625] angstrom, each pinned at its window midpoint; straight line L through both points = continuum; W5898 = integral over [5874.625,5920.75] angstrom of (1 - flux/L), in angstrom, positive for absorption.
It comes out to 4.0 angstrom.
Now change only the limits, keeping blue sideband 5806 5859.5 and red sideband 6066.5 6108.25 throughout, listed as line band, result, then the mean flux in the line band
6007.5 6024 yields 0.72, 14.6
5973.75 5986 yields 0.53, 14.6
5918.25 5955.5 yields 0.21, 15.1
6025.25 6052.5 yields -0.69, 15.6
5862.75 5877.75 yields -0.34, 15.5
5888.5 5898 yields 1.57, 12.7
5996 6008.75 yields 0.35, 14.8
